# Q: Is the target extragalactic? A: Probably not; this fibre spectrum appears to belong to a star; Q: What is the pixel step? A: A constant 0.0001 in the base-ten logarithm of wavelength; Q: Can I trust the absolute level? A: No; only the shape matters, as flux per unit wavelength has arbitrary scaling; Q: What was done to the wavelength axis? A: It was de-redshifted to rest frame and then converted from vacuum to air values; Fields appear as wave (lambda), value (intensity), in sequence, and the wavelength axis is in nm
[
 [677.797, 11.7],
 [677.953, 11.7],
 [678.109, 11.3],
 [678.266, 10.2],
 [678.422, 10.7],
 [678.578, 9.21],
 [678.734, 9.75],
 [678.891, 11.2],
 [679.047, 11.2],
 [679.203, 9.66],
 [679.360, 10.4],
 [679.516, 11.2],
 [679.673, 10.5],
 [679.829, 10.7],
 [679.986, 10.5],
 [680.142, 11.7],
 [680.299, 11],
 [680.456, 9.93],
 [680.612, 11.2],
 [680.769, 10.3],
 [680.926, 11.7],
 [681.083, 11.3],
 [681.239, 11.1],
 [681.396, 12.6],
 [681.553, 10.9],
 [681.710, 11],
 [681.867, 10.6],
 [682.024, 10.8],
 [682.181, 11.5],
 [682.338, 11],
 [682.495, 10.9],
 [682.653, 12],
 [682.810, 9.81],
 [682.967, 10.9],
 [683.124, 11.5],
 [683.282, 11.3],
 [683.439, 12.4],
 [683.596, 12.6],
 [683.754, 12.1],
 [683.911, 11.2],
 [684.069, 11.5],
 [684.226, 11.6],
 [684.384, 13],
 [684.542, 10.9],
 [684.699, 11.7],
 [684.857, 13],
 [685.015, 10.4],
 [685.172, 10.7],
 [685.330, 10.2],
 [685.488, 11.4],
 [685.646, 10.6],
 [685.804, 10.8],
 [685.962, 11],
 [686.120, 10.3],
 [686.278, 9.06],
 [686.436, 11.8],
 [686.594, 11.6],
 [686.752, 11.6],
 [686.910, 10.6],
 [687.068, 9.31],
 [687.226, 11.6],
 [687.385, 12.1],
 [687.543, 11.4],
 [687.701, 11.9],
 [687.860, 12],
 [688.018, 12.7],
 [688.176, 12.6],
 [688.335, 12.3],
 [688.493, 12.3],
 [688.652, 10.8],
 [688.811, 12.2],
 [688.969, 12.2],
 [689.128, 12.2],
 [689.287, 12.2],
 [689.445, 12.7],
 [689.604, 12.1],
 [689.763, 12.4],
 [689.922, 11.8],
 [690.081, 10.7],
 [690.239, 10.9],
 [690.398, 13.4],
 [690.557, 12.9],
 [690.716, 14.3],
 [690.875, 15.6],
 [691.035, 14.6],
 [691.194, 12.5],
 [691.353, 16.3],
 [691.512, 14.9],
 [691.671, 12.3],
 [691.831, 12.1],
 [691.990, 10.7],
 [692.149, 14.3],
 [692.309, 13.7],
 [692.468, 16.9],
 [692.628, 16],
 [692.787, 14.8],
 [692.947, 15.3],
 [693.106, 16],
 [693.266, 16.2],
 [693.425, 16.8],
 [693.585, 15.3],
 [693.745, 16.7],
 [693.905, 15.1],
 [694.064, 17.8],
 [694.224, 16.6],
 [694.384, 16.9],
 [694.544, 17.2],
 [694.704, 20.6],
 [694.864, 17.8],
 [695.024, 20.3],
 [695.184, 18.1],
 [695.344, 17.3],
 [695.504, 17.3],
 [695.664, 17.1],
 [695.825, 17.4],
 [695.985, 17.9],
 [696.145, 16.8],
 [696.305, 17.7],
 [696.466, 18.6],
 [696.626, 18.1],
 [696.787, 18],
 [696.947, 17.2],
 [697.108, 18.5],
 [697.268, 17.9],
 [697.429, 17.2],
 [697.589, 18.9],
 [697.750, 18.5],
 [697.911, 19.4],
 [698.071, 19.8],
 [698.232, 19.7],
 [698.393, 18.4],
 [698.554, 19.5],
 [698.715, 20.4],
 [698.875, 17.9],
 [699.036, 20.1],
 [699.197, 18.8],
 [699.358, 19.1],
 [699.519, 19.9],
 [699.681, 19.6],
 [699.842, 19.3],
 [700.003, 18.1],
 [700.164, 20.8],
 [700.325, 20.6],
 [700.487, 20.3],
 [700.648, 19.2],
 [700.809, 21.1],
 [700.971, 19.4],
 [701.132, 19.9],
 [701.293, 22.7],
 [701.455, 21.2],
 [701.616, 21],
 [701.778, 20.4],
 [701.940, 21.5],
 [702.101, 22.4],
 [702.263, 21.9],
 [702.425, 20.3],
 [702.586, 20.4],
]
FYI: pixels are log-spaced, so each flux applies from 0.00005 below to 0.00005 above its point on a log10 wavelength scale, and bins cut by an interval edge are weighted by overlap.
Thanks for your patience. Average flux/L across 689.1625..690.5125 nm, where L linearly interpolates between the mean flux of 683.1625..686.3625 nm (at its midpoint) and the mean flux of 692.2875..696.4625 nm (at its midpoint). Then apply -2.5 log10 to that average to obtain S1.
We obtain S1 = 0.18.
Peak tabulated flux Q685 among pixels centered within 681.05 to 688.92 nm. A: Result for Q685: 13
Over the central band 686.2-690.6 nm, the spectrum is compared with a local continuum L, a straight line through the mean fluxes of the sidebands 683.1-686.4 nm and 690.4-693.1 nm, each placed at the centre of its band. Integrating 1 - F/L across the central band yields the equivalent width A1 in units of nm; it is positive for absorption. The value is 0.37 nm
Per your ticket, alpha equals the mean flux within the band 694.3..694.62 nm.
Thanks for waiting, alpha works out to 17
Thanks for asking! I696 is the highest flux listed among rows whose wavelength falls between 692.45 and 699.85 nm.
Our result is 20.6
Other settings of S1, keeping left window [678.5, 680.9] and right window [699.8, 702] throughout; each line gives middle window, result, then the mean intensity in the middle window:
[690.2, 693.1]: 0.149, 14.1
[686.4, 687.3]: 0.248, 11.1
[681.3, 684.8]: 0.062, 11.5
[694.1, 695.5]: -0.028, 18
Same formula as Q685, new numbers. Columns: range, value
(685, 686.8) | 11.8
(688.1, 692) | 16.3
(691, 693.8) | 16.9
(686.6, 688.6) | 12.7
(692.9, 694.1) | 17.8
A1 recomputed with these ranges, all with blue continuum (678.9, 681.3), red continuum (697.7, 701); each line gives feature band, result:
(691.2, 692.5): 0.20 nm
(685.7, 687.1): 0.30 nm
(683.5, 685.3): 0.16 nm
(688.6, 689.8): 0.23 nm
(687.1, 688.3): 0.20 nm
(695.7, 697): 0.03 nm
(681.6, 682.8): 0.08 nm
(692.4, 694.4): 0.08 nm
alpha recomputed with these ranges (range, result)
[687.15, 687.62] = 11.7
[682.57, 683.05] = 10.9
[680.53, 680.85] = 10.8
